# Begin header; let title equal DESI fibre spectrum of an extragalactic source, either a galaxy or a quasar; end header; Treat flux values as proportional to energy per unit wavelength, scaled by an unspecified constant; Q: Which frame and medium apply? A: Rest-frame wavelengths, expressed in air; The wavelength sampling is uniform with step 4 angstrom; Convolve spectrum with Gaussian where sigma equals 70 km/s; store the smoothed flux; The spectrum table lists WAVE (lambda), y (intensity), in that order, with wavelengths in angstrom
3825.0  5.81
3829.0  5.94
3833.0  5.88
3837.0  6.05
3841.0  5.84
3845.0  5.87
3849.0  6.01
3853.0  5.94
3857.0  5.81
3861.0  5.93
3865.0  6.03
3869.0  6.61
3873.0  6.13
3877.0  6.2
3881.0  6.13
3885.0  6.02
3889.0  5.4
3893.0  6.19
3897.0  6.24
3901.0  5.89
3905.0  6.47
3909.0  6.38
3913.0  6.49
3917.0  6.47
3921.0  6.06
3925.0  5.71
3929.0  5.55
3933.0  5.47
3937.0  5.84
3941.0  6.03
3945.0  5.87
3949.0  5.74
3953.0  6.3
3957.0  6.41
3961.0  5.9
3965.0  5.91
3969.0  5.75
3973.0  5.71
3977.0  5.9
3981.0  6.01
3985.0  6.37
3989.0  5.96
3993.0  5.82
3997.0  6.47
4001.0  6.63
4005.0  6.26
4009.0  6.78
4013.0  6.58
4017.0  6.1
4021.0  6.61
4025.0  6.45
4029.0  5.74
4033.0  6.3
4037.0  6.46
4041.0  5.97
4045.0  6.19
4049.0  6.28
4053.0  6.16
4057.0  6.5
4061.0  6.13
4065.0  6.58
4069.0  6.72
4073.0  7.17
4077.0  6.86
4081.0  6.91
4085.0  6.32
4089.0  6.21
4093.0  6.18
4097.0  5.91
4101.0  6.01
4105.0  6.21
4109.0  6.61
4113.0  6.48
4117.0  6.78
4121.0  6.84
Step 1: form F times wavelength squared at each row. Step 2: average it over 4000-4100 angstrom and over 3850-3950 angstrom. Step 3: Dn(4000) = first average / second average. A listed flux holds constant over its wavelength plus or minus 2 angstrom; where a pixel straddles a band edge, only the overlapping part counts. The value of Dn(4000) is 1.14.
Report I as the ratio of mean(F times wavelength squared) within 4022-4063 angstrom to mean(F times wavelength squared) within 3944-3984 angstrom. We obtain 1.09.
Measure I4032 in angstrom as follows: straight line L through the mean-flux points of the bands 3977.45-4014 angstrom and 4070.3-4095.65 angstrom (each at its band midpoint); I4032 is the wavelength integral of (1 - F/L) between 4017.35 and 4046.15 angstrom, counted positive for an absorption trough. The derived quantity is 0.8 angstrom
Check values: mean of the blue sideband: 6.3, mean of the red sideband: 6.59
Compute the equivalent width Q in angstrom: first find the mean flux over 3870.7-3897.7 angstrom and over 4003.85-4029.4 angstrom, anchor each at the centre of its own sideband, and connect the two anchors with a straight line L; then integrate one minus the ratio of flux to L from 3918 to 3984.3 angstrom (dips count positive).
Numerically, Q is 3.4 angstrom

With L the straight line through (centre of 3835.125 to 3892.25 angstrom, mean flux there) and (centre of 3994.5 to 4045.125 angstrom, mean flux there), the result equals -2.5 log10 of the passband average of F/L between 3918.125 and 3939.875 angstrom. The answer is 0.07 mag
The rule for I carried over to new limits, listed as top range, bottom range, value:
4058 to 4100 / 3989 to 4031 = 1.06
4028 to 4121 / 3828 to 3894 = 1.19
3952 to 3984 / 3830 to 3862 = 1.08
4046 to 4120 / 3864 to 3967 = 1.16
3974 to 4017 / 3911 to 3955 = 1.08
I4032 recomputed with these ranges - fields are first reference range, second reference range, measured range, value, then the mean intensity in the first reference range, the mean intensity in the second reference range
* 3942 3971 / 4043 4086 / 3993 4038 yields -0.6 angstrom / 5.98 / 6.53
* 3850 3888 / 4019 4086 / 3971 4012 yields 0.7 angstrom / 6.07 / 6.43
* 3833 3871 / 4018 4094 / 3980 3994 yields 0.5 angstrom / 6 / 6.41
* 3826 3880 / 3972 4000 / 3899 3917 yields -0.9 angstrom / 6.02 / 6.07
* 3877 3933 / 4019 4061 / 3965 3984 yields 0.9 angstrom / 6.06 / 6.26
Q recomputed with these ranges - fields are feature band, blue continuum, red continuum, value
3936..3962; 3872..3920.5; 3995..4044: 0.9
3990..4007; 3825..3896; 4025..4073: -0.1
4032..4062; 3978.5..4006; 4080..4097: 0.1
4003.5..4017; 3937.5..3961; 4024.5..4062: -0.7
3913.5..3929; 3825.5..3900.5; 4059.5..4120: 0.2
